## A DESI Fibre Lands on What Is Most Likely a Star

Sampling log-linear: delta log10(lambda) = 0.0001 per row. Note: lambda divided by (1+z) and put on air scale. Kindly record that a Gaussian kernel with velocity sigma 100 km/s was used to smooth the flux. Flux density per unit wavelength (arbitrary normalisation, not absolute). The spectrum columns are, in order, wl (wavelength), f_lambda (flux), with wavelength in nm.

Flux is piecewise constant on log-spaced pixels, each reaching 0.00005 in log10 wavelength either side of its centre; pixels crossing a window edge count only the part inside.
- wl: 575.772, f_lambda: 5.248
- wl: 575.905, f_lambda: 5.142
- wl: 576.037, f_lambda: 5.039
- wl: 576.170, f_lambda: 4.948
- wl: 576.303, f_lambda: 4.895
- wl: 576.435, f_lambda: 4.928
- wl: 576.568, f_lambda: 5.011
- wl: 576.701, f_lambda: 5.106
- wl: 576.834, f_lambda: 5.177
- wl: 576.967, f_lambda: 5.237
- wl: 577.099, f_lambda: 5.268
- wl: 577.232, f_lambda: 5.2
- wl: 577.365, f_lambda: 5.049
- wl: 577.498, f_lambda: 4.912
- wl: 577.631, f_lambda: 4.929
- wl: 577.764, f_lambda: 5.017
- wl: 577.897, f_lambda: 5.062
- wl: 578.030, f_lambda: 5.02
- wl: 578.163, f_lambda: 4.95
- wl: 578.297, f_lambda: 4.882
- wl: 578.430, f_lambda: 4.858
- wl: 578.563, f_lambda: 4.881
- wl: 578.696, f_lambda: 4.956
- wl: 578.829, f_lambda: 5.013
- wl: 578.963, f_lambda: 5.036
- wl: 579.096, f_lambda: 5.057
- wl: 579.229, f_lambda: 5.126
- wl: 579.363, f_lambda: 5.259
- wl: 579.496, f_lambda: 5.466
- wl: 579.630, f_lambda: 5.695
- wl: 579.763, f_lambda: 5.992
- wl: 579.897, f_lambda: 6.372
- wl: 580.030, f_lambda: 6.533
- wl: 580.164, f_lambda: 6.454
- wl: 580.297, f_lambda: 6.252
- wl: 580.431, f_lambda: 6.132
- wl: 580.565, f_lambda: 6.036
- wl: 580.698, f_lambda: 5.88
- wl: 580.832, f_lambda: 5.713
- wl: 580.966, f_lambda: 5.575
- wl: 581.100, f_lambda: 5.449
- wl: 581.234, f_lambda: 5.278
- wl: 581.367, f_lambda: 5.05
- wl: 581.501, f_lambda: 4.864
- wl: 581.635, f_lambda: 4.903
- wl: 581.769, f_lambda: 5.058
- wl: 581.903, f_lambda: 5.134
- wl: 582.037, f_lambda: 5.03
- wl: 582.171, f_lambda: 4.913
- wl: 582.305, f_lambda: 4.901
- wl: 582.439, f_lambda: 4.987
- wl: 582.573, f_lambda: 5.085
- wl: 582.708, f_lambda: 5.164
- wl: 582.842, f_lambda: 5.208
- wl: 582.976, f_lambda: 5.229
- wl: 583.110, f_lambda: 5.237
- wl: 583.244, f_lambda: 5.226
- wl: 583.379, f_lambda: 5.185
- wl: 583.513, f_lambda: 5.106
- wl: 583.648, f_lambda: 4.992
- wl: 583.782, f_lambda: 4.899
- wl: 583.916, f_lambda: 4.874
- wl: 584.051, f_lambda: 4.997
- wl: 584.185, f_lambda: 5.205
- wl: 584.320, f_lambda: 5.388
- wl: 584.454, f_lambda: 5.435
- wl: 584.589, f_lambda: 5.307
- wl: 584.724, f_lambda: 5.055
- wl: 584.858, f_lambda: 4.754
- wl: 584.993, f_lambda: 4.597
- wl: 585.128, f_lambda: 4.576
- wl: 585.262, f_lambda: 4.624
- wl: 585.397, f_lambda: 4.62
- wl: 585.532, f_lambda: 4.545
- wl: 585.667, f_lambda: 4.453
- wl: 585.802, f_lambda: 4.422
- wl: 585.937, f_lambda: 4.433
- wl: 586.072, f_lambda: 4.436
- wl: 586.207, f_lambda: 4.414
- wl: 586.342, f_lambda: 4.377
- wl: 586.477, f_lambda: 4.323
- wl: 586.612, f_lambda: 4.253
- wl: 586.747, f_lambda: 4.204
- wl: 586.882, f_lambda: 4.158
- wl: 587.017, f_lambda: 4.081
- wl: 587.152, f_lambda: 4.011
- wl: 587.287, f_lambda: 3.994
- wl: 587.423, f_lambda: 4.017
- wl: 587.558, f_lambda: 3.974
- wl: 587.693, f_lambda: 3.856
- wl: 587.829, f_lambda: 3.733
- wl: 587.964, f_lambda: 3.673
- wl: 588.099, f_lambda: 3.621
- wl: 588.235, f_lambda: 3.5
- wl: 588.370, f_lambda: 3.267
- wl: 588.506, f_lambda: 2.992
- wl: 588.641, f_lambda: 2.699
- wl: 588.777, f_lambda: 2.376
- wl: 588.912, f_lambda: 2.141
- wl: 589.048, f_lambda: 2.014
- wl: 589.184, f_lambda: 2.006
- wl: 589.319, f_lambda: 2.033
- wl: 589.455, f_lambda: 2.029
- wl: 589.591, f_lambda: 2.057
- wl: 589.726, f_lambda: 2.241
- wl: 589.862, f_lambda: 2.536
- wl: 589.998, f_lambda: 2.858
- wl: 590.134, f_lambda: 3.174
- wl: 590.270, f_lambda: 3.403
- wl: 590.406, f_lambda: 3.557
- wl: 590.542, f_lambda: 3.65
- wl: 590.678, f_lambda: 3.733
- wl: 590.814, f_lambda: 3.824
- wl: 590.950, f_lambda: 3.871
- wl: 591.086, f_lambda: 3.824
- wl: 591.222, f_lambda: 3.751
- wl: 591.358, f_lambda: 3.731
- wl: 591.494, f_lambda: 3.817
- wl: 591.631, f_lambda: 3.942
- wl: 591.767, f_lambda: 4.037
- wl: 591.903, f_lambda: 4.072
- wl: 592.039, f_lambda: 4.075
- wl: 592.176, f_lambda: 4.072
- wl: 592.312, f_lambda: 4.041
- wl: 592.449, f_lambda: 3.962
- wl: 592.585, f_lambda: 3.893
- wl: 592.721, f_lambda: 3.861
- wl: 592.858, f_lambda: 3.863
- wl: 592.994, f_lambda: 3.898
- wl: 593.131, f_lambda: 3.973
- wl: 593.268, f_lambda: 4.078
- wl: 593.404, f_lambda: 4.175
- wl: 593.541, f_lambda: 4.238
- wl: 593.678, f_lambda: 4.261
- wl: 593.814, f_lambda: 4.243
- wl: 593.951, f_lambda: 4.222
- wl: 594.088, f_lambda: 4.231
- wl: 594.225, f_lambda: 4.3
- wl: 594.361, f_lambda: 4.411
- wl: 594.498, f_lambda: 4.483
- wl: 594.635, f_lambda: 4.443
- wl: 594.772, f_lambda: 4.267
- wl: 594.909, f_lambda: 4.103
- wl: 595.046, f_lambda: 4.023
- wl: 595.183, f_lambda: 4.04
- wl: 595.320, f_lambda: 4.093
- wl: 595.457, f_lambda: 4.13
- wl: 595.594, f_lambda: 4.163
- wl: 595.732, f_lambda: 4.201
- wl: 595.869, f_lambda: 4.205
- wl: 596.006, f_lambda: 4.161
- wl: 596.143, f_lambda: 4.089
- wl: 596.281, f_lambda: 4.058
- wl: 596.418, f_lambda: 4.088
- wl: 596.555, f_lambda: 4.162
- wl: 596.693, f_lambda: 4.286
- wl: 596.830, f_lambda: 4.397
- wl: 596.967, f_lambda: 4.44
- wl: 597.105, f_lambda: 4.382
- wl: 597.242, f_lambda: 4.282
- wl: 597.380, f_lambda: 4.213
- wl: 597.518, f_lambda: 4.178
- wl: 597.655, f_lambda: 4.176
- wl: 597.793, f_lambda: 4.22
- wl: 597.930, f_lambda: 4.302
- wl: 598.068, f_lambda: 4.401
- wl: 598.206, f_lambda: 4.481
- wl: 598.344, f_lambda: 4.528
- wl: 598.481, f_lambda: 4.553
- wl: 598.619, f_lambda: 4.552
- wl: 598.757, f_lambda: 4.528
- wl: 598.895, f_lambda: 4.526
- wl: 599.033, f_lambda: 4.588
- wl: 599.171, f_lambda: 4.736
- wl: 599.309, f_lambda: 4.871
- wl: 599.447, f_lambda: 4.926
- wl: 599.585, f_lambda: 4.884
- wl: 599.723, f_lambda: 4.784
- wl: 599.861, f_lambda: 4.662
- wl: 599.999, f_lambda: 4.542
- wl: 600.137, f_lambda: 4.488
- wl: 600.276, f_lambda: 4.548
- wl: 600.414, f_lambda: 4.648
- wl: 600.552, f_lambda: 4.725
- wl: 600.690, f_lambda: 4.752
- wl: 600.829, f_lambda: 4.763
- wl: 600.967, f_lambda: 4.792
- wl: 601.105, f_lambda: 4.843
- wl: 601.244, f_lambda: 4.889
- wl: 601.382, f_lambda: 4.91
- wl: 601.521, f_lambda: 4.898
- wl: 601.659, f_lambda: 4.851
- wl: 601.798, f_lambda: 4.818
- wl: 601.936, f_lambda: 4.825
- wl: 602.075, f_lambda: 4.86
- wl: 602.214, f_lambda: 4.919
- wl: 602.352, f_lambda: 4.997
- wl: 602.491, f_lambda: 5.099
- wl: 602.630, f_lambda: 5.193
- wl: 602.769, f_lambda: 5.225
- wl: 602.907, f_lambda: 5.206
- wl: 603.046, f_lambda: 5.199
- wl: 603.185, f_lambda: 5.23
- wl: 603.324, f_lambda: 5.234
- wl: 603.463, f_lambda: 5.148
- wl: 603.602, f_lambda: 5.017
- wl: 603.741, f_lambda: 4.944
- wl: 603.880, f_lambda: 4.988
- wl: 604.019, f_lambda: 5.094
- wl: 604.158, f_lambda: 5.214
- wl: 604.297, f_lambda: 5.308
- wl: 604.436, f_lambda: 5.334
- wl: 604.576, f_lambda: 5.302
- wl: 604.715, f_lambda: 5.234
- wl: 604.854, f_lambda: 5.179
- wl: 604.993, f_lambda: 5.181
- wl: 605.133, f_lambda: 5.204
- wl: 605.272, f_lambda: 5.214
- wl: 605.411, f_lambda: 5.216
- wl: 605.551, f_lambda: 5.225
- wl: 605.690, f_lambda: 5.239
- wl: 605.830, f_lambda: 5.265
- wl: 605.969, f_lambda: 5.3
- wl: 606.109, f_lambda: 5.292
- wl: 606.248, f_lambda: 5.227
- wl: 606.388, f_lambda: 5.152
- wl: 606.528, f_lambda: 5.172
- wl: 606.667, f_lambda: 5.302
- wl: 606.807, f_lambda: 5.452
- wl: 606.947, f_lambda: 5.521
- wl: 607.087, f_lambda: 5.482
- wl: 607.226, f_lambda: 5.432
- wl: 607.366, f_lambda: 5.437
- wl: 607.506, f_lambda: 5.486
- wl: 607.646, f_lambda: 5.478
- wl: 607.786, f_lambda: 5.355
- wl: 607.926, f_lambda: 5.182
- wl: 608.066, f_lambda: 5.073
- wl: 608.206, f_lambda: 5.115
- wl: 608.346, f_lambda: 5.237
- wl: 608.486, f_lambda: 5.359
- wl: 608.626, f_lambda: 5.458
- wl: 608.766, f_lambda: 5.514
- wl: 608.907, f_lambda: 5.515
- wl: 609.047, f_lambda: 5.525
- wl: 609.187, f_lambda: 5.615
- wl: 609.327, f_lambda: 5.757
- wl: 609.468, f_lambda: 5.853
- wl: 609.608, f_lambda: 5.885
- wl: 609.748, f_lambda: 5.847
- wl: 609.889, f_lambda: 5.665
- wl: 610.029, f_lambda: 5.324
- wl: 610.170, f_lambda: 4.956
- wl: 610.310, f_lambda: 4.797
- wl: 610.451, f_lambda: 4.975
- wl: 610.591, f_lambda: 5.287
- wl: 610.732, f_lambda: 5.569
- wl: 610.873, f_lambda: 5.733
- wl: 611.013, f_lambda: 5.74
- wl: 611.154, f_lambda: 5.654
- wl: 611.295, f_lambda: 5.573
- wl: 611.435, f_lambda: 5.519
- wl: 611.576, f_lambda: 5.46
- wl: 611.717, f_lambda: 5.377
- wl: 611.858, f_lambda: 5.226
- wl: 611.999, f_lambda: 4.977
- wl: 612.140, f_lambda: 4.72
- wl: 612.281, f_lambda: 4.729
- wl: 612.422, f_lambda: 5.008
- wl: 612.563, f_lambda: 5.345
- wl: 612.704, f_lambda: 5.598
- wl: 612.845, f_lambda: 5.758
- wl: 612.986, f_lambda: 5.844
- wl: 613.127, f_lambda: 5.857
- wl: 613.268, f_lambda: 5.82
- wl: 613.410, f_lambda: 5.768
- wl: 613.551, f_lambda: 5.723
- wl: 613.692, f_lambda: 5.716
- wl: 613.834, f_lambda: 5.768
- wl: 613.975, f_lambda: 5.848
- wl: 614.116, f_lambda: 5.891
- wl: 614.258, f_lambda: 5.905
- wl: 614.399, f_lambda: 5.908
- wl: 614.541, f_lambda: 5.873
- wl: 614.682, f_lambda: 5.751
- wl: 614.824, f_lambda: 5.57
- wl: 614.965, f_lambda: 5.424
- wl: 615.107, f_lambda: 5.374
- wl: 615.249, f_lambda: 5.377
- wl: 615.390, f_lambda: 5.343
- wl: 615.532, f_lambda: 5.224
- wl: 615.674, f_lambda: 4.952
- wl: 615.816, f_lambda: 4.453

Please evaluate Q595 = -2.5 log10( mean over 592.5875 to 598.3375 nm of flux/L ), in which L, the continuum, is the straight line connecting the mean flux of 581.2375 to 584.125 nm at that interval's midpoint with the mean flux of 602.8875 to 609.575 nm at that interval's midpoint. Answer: 0.23 mag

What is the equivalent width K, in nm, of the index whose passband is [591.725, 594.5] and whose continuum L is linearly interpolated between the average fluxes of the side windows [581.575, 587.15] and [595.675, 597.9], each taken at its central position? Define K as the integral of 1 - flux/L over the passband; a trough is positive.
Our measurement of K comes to 0.18 nm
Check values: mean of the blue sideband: 4.81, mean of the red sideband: 4.22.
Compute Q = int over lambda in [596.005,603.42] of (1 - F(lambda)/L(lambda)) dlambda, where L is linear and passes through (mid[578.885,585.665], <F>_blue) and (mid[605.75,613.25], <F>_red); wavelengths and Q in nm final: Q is 0.96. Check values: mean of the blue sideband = 5.26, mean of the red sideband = 5.4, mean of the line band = 4.65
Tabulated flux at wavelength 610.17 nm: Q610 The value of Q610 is 4.956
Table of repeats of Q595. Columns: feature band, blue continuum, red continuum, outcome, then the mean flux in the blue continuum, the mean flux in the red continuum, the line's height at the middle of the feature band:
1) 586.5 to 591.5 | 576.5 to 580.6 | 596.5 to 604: 0.455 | 5.35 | 4.72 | 5.04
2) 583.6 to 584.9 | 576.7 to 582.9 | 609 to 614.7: 0.049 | 5.3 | 5.54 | 5.34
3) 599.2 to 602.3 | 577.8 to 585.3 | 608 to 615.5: 0.133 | 5.25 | 5.5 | 5.41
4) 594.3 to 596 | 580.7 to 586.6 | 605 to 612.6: 0.216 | 4.96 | 5.35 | 5.14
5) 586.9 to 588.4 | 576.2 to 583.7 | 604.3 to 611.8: 0.355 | 5.27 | 5.38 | 5.3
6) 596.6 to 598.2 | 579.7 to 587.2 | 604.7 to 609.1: 0.208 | 5.06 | 5.31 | 5.21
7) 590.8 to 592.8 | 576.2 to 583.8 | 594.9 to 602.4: 0.215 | 5.26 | 4.5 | 4.78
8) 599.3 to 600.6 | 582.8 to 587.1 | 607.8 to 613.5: 0.100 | 4.76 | 5.43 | 5.15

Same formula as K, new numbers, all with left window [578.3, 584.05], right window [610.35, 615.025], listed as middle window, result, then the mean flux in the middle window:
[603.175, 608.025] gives 0.206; 5.26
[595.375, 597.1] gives 0.389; 4.2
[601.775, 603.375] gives 0.116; 5.07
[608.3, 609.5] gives -0.004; 5.53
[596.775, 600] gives 0.555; 4.51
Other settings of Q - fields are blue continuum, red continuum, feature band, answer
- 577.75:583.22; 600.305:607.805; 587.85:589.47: 0.78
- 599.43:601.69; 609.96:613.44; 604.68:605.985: -0.05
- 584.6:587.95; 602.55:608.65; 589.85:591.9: 0.42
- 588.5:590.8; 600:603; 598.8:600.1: -0.07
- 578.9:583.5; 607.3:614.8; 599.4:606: 0.57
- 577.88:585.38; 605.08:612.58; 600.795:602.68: 0.15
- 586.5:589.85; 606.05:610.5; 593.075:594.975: -0.20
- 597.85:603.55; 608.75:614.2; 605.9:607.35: -0.04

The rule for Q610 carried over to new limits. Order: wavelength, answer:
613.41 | 5.768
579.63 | 5.695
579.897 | 6.372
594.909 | 4.103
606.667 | 5.302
